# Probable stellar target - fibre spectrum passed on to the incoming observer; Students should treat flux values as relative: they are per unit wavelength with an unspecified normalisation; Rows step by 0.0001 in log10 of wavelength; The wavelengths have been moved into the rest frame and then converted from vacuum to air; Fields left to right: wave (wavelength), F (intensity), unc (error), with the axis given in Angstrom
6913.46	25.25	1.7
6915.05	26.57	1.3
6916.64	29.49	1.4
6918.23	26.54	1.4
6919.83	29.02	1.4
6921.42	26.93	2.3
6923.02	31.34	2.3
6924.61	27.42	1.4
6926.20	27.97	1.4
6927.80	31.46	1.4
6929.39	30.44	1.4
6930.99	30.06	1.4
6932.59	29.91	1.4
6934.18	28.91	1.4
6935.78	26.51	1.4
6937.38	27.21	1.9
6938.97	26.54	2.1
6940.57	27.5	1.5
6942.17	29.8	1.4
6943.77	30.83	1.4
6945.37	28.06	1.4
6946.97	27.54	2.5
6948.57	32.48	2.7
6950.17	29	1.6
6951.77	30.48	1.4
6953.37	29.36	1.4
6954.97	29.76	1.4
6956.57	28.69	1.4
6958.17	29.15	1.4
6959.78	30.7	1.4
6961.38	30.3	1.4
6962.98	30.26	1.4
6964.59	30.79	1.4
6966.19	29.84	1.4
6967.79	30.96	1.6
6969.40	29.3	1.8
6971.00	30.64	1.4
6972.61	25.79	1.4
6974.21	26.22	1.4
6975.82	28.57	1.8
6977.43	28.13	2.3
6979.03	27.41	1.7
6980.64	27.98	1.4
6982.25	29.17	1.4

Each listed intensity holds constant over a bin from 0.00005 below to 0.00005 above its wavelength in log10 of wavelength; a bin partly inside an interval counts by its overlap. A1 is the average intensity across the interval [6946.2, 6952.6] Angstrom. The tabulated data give 29.9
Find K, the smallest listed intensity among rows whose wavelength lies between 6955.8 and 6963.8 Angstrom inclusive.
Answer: 28.69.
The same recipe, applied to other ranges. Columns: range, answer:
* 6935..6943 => 26.51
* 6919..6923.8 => 26.93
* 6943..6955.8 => 27.54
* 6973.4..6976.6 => 26.22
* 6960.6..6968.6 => 29.84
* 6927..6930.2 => 30.44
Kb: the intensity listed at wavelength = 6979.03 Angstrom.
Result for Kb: 27.41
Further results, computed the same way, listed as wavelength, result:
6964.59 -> 30.79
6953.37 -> 29.36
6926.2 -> 27.97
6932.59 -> 29.91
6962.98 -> 30.26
